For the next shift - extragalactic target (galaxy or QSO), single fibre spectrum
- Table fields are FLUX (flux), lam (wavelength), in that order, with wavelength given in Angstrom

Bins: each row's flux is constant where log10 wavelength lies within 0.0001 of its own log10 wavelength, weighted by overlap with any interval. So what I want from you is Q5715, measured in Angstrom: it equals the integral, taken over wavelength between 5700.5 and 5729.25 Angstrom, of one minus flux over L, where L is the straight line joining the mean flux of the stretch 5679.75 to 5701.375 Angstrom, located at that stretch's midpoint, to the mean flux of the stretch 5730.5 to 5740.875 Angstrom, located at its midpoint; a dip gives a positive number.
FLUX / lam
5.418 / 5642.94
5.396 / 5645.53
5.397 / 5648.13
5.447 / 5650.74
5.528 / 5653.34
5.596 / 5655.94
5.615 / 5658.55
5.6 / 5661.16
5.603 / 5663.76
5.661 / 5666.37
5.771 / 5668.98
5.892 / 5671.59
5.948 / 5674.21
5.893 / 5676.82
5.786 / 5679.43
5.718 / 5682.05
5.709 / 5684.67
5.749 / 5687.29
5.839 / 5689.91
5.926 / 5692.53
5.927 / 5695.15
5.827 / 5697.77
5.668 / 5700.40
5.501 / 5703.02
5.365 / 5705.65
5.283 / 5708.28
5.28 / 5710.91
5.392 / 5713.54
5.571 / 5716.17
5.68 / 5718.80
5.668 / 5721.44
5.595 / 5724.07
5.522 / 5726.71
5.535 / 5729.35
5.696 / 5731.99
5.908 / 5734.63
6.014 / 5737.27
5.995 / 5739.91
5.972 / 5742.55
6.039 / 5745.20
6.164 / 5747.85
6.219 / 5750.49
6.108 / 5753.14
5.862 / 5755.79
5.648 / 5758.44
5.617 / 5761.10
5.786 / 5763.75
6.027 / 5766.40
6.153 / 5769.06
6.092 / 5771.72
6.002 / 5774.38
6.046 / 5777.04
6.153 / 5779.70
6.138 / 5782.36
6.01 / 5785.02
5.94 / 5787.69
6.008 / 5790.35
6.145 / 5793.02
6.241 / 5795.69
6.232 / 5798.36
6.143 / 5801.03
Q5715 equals 1.7 Angstrom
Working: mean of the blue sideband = 5.79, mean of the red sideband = 5.9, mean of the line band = 5.5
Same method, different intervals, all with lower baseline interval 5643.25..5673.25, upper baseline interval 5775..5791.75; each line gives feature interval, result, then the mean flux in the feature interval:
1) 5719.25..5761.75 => 0.32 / 5.85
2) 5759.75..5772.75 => 0.12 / 5.93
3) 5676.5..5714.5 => 0.48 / 5.65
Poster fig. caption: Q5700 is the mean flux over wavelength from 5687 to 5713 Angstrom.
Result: 5.62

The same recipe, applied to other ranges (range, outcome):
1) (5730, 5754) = 6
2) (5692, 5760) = 5.74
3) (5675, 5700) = 5.82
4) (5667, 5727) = 5.68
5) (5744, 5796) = 6.02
